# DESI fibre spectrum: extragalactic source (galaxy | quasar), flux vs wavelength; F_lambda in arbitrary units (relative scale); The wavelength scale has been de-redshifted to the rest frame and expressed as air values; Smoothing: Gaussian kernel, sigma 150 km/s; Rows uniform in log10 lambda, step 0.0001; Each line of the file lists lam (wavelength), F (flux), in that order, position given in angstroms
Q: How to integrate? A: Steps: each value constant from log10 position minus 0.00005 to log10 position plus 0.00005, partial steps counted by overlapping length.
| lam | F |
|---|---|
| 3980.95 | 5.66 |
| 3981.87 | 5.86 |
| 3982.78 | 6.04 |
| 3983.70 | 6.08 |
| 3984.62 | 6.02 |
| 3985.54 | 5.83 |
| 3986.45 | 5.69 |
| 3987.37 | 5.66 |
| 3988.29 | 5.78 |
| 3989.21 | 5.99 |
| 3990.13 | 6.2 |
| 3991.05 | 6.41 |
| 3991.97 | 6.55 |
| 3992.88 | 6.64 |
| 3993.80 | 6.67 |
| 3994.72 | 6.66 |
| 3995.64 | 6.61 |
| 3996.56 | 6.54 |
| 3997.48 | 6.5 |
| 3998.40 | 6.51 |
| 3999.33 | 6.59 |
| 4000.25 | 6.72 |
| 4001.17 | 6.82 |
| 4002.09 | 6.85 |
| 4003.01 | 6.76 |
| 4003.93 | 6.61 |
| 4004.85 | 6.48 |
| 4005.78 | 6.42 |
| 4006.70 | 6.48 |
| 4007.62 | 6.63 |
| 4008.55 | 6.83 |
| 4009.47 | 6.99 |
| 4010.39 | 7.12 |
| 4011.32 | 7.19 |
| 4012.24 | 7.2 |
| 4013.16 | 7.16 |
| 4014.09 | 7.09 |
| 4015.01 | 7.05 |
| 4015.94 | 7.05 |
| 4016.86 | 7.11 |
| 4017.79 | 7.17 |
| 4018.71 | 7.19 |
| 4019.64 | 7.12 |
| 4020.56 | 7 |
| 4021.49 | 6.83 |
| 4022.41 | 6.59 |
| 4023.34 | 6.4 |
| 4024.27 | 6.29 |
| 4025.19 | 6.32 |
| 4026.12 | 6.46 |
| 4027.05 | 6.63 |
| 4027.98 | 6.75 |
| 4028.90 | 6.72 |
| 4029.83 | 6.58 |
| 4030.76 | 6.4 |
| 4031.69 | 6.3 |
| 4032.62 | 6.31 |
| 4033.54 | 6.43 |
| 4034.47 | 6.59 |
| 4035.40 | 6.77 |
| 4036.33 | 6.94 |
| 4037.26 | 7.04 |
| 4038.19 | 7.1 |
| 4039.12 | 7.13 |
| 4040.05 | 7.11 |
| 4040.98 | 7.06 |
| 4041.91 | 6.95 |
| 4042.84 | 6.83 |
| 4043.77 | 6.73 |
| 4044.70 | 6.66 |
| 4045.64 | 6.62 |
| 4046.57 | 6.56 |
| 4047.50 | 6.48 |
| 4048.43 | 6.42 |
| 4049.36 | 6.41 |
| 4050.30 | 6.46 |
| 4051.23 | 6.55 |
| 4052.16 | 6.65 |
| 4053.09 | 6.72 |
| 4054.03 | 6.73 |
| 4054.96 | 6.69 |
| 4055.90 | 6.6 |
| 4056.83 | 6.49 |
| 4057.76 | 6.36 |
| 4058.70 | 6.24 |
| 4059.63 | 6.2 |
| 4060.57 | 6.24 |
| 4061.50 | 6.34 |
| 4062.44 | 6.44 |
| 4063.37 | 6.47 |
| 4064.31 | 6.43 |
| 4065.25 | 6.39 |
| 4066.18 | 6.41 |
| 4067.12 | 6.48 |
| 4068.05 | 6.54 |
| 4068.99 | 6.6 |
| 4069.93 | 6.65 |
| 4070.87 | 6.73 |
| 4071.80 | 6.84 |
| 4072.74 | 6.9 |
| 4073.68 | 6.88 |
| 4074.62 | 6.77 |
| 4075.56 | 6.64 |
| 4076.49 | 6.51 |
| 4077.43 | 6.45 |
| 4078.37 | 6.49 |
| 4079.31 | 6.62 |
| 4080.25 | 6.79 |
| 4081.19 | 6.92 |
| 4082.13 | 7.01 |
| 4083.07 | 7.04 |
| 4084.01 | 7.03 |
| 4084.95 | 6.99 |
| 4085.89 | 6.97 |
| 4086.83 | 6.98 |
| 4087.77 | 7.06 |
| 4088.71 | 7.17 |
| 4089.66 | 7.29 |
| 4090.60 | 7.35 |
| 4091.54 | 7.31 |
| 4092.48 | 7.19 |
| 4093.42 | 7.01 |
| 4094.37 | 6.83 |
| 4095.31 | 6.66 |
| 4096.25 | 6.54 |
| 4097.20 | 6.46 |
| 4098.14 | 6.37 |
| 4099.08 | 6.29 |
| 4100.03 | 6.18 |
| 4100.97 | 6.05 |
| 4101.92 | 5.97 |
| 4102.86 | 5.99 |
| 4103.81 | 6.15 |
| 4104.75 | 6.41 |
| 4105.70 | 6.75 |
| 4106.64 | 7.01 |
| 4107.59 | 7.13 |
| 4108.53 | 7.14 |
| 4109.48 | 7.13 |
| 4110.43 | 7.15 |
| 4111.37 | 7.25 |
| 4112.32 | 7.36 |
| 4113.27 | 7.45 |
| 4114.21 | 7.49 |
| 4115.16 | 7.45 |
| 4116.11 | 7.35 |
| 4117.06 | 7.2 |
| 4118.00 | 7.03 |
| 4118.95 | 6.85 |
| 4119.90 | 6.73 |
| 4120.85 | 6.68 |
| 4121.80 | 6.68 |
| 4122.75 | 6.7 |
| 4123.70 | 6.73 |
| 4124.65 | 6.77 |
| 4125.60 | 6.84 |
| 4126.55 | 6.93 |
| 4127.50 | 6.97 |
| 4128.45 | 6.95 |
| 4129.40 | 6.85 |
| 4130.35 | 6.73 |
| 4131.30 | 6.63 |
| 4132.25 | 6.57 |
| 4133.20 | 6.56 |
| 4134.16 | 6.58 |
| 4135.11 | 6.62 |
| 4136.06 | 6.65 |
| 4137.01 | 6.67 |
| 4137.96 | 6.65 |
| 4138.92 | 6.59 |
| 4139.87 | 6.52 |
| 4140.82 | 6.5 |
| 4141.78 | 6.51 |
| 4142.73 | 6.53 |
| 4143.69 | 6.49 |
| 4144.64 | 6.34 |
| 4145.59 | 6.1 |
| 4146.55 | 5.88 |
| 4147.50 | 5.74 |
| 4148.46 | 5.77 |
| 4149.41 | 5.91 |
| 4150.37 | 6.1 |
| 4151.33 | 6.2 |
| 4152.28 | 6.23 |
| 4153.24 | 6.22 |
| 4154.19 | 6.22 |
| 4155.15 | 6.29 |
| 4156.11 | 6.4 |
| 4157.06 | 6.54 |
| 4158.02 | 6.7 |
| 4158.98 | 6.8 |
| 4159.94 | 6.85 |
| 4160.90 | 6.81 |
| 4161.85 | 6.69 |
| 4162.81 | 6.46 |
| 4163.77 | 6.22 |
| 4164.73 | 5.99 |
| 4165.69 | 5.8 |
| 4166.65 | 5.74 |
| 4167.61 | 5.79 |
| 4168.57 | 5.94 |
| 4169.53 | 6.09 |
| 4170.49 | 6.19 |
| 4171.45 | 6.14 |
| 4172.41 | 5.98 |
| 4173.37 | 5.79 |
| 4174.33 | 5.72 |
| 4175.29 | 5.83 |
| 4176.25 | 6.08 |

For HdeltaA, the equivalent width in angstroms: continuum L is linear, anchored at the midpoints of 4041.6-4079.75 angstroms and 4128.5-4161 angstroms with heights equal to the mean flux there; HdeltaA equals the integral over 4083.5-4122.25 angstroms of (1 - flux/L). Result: -2.3 angstroms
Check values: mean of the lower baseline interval 6.56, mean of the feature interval 6.88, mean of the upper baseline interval 6.44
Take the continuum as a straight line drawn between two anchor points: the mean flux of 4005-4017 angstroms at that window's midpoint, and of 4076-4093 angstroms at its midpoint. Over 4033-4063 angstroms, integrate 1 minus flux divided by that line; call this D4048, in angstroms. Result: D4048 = 1.31 angstroms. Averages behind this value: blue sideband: 6.93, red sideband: 6.96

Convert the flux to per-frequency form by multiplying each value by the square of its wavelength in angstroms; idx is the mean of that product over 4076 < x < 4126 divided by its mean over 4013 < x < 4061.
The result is 1.06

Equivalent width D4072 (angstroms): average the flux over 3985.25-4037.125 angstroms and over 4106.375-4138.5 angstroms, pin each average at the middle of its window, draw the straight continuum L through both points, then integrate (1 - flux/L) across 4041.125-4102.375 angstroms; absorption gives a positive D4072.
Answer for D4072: 1.2 angstroms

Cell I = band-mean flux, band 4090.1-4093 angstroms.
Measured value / 7.3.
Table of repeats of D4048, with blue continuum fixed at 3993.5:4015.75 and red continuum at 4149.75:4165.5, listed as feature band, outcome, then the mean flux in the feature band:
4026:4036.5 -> 0.22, 6.57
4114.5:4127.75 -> -0.90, 6.93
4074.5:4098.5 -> -1.07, 6.87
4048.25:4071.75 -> 0.50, 6.5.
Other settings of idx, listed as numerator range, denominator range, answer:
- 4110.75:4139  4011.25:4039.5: 1.06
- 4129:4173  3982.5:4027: 1.03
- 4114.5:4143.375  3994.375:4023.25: 1.05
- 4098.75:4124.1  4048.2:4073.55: 1.07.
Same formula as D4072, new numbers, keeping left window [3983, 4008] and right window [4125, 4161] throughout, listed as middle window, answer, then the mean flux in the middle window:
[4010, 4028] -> -1.4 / 6.89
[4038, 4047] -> -0.6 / 6.87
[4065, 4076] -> -0.4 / 6.66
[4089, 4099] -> -0.7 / 6.88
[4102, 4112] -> -0.5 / 6.79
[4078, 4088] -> -0.7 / 6.9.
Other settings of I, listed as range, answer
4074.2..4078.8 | 6.58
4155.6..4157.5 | 6.48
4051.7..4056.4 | 6.67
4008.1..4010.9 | 6.98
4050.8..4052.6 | 6.61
